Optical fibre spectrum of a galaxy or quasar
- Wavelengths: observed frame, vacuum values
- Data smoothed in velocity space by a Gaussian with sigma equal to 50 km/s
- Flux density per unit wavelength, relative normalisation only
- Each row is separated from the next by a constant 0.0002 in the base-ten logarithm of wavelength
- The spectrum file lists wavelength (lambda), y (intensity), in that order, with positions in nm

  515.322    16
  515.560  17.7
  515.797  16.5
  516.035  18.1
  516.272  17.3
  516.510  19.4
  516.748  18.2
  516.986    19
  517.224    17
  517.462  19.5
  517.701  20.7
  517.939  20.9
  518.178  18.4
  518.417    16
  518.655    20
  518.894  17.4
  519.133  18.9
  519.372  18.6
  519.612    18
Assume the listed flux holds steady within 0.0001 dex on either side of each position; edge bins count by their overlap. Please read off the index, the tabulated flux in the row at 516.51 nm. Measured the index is 19.4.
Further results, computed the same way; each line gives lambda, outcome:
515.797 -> 16.5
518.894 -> 17.4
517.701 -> 20.7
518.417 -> 16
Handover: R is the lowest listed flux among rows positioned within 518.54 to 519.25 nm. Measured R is 17.4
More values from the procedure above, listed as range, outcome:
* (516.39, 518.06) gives 17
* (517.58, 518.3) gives 18.4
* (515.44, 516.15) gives 16.5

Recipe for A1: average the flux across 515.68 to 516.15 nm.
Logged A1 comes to 17.3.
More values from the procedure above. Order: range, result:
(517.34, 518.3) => 19.8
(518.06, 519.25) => 18.1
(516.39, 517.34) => 18.4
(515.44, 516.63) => 17.8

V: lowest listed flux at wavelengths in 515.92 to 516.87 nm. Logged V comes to 17.3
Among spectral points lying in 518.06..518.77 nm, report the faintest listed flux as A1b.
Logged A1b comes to 16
